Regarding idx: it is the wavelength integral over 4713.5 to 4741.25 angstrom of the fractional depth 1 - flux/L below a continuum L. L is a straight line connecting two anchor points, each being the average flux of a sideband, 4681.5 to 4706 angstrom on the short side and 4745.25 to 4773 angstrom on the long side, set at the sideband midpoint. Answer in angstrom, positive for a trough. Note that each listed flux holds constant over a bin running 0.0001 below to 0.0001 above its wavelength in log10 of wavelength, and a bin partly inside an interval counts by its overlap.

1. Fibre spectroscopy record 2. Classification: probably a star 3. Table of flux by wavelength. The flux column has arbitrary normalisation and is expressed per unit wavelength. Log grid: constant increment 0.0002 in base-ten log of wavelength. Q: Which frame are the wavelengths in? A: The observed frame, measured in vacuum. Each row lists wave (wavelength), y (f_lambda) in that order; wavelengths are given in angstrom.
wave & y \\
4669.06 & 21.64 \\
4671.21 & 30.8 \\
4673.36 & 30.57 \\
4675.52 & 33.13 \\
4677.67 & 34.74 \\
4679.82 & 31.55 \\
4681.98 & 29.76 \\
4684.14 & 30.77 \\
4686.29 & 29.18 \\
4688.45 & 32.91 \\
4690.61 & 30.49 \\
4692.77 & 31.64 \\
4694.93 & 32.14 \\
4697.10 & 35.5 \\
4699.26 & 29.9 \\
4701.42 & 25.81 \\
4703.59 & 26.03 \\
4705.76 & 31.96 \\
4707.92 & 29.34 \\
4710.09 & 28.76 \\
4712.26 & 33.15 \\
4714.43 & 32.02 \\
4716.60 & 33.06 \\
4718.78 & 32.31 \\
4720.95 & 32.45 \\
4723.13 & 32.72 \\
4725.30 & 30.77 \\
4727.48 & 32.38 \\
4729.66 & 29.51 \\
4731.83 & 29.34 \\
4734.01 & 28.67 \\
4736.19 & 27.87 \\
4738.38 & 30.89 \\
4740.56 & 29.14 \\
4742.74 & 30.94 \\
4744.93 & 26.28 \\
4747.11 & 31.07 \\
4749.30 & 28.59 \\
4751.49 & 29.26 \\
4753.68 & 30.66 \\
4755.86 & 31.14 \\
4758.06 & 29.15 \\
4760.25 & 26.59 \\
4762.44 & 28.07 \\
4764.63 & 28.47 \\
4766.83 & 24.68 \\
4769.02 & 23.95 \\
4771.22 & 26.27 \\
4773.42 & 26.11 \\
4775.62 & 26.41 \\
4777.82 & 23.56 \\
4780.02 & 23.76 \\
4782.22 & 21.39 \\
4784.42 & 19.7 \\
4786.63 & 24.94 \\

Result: -1.6 angstrom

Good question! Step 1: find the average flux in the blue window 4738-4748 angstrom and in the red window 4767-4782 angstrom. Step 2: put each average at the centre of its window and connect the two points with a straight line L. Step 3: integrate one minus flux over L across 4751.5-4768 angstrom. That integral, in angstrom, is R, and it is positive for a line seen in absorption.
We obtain -0.8 angstrom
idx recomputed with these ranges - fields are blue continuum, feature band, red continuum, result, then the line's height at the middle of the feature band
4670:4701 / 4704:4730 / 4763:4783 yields -2.0 angstrom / 29.2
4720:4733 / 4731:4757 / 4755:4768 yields 0.0 angstrom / 29.6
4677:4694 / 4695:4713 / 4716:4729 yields 0.9 angstrom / 31.7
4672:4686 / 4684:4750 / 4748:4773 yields -1.5 angstrom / 29.9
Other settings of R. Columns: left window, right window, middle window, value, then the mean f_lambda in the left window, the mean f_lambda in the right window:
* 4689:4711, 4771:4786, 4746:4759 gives -2.0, 30.2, 23.8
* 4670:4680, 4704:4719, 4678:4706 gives 0.9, 32.1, 31.2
